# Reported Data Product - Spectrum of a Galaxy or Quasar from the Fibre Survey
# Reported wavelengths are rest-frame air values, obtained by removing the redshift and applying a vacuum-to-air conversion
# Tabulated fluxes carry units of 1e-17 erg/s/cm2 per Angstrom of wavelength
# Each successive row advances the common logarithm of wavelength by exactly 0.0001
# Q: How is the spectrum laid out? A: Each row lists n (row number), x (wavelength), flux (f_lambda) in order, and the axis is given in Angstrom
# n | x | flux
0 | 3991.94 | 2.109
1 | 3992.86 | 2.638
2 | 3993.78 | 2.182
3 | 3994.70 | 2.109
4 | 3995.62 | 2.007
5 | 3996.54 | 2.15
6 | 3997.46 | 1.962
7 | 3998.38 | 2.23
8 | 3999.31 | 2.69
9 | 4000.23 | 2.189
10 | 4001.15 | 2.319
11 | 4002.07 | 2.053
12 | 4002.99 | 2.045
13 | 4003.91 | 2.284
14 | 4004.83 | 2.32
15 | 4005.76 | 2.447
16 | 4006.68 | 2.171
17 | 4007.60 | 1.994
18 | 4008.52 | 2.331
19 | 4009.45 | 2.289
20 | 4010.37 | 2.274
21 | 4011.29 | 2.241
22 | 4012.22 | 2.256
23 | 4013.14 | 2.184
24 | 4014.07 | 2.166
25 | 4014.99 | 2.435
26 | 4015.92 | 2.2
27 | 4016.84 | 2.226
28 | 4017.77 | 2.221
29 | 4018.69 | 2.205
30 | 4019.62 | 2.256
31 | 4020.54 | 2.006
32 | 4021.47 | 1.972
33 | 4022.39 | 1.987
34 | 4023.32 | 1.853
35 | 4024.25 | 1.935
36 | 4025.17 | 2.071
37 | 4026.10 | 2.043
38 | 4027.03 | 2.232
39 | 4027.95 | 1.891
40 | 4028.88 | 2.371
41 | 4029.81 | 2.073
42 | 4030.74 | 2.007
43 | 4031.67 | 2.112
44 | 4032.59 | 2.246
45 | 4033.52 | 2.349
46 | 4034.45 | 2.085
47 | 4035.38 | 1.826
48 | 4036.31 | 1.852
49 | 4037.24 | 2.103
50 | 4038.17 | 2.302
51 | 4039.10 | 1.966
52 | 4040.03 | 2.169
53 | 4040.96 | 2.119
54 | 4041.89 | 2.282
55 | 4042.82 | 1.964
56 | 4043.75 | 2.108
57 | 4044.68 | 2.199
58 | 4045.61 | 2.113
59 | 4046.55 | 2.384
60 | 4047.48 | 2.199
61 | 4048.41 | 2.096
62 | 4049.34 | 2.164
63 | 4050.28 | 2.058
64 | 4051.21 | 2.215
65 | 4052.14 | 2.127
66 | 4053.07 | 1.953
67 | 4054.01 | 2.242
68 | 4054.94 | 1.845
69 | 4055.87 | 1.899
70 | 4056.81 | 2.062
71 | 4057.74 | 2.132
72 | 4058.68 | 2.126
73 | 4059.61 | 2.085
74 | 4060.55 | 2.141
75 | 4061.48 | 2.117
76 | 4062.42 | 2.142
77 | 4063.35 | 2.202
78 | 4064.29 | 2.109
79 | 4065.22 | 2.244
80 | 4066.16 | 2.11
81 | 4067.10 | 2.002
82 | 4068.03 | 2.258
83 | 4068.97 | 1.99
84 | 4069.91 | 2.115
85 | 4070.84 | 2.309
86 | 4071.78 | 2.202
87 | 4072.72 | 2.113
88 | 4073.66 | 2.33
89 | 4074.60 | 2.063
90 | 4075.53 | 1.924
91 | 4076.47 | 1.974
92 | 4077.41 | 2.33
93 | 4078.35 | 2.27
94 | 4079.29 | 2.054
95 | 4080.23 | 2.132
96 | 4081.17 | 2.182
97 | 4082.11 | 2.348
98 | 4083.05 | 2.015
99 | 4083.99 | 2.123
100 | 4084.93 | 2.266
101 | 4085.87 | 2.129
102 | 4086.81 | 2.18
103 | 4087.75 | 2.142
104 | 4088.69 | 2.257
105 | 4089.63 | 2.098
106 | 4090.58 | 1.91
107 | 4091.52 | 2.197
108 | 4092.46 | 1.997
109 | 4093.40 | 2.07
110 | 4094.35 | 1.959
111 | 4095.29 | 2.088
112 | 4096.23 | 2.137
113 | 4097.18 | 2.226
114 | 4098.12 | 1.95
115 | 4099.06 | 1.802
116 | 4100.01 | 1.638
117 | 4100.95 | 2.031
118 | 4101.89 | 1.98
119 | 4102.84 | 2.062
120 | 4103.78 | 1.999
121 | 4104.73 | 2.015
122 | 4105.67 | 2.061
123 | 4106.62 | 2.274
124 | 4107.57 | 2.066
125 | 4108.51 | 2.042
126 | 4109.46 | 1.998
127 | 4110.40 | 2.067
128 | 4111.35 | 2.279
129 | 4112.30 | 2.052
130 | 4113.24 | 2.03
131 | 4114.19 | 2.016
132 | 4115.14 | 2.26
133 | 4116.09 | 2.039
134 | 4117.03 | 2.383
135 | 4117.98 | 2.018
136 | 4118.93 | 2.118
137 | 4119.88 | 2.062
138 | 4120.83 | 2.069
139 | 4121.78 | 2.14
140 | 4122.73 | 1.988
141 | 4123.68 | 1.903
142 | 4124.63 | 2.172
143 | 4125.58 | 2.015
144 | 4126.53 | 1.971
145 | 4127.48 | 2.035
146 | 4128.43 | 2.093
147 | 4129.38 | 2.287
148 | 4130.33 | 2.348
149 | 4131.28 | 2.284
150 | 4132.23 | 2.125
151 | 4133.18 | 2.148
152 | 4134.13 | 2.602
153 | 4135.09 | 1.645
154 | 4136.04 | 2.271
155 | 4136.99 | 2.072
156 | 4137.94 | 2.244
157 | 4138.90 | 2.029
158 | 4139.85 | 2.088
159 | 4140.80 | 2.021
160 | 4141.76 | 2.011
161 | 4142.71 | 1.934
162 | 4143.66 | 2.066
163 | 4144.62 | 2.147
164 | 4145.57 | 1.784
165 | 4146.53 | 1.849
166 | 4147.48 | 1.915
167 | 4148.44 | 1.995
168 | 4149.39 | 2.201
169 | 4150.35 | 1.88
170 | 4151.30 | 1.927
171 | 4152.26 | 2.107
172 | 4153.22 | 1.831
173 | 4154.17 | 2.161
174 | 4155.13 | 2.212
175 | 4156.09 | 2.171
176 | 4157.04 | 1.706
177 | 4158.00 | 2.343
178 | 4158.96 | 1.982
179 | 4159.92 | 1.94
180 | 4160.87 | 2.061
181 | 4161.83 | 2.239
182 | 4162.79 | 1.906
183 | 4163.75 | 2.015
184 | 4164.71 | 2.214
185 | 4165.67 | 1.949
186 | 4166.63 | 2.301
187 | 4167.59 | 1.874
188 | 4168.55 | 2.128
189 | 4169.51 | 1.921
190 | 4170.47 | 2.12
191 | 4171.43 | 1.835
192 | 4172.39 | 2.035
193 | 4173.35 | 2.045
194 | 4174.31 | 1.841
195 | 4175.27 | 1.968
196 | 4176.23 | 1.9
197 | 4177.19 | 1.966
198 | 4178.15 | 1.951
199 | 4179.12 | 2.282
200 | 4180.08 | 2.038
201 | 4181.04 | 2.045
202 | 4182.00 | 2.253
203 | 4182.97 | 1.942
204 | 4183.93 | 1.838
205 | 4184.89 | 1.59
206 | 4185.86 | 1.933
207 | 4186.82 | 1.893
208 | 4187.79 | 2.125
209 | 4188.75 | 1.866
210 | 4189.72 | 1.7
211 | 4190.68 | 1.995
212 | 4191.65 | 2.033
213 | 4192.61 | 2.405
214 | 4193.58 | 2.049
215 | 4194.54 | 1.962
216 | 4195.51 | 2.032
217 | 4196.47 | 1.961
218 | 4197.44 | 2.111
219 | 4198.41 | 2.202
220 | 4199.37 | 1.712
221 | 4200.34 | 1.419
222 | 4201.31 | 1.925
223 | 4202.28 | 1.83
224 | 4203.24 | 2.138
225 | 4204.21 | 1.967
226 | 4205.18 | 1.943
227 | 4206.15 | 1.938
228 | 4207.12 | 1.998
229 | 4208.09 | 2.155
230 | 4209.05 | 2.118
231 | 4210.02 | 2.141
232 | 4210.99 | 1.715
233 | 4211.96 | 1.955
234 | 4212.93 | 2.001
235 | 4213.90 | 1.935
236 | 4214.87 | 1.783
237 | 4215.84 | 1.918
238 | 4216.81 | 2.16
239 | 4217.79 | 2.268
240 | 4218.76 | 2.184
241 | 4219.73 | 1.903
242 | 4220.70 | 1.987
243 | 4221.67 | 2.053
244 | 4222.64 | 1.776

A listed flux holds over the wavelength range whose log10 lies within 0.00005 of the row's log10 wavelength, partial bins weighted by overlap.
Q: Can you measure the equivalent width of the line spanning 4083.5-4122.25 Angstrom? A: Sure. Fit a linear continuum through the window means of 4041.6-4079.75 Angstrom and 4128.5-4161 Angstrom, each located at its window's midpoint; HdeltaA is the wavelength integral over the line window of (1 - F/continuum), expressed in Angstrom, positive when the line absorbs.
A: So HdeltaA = 0.4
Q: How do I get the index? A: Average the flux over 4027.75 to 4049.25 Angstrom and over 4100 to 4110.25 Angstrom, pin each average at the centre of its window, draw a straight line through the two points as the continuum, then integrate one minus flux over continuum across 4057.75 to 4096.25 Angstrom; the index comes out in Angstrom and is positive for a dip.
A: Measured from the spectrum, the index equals -1.10 Angstrom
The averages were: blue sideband 2.13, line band 2.13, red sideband 2.04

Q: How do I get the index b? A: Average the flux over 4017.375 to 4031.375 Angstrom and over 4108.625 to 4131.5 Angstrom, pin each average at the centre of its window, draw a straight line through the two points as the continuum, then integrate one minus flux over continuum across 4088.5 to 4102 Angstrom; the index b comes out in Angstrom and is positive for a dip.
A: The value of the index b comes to 0.51 Angstrom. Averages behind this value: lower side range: 2.07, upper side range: 2.11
